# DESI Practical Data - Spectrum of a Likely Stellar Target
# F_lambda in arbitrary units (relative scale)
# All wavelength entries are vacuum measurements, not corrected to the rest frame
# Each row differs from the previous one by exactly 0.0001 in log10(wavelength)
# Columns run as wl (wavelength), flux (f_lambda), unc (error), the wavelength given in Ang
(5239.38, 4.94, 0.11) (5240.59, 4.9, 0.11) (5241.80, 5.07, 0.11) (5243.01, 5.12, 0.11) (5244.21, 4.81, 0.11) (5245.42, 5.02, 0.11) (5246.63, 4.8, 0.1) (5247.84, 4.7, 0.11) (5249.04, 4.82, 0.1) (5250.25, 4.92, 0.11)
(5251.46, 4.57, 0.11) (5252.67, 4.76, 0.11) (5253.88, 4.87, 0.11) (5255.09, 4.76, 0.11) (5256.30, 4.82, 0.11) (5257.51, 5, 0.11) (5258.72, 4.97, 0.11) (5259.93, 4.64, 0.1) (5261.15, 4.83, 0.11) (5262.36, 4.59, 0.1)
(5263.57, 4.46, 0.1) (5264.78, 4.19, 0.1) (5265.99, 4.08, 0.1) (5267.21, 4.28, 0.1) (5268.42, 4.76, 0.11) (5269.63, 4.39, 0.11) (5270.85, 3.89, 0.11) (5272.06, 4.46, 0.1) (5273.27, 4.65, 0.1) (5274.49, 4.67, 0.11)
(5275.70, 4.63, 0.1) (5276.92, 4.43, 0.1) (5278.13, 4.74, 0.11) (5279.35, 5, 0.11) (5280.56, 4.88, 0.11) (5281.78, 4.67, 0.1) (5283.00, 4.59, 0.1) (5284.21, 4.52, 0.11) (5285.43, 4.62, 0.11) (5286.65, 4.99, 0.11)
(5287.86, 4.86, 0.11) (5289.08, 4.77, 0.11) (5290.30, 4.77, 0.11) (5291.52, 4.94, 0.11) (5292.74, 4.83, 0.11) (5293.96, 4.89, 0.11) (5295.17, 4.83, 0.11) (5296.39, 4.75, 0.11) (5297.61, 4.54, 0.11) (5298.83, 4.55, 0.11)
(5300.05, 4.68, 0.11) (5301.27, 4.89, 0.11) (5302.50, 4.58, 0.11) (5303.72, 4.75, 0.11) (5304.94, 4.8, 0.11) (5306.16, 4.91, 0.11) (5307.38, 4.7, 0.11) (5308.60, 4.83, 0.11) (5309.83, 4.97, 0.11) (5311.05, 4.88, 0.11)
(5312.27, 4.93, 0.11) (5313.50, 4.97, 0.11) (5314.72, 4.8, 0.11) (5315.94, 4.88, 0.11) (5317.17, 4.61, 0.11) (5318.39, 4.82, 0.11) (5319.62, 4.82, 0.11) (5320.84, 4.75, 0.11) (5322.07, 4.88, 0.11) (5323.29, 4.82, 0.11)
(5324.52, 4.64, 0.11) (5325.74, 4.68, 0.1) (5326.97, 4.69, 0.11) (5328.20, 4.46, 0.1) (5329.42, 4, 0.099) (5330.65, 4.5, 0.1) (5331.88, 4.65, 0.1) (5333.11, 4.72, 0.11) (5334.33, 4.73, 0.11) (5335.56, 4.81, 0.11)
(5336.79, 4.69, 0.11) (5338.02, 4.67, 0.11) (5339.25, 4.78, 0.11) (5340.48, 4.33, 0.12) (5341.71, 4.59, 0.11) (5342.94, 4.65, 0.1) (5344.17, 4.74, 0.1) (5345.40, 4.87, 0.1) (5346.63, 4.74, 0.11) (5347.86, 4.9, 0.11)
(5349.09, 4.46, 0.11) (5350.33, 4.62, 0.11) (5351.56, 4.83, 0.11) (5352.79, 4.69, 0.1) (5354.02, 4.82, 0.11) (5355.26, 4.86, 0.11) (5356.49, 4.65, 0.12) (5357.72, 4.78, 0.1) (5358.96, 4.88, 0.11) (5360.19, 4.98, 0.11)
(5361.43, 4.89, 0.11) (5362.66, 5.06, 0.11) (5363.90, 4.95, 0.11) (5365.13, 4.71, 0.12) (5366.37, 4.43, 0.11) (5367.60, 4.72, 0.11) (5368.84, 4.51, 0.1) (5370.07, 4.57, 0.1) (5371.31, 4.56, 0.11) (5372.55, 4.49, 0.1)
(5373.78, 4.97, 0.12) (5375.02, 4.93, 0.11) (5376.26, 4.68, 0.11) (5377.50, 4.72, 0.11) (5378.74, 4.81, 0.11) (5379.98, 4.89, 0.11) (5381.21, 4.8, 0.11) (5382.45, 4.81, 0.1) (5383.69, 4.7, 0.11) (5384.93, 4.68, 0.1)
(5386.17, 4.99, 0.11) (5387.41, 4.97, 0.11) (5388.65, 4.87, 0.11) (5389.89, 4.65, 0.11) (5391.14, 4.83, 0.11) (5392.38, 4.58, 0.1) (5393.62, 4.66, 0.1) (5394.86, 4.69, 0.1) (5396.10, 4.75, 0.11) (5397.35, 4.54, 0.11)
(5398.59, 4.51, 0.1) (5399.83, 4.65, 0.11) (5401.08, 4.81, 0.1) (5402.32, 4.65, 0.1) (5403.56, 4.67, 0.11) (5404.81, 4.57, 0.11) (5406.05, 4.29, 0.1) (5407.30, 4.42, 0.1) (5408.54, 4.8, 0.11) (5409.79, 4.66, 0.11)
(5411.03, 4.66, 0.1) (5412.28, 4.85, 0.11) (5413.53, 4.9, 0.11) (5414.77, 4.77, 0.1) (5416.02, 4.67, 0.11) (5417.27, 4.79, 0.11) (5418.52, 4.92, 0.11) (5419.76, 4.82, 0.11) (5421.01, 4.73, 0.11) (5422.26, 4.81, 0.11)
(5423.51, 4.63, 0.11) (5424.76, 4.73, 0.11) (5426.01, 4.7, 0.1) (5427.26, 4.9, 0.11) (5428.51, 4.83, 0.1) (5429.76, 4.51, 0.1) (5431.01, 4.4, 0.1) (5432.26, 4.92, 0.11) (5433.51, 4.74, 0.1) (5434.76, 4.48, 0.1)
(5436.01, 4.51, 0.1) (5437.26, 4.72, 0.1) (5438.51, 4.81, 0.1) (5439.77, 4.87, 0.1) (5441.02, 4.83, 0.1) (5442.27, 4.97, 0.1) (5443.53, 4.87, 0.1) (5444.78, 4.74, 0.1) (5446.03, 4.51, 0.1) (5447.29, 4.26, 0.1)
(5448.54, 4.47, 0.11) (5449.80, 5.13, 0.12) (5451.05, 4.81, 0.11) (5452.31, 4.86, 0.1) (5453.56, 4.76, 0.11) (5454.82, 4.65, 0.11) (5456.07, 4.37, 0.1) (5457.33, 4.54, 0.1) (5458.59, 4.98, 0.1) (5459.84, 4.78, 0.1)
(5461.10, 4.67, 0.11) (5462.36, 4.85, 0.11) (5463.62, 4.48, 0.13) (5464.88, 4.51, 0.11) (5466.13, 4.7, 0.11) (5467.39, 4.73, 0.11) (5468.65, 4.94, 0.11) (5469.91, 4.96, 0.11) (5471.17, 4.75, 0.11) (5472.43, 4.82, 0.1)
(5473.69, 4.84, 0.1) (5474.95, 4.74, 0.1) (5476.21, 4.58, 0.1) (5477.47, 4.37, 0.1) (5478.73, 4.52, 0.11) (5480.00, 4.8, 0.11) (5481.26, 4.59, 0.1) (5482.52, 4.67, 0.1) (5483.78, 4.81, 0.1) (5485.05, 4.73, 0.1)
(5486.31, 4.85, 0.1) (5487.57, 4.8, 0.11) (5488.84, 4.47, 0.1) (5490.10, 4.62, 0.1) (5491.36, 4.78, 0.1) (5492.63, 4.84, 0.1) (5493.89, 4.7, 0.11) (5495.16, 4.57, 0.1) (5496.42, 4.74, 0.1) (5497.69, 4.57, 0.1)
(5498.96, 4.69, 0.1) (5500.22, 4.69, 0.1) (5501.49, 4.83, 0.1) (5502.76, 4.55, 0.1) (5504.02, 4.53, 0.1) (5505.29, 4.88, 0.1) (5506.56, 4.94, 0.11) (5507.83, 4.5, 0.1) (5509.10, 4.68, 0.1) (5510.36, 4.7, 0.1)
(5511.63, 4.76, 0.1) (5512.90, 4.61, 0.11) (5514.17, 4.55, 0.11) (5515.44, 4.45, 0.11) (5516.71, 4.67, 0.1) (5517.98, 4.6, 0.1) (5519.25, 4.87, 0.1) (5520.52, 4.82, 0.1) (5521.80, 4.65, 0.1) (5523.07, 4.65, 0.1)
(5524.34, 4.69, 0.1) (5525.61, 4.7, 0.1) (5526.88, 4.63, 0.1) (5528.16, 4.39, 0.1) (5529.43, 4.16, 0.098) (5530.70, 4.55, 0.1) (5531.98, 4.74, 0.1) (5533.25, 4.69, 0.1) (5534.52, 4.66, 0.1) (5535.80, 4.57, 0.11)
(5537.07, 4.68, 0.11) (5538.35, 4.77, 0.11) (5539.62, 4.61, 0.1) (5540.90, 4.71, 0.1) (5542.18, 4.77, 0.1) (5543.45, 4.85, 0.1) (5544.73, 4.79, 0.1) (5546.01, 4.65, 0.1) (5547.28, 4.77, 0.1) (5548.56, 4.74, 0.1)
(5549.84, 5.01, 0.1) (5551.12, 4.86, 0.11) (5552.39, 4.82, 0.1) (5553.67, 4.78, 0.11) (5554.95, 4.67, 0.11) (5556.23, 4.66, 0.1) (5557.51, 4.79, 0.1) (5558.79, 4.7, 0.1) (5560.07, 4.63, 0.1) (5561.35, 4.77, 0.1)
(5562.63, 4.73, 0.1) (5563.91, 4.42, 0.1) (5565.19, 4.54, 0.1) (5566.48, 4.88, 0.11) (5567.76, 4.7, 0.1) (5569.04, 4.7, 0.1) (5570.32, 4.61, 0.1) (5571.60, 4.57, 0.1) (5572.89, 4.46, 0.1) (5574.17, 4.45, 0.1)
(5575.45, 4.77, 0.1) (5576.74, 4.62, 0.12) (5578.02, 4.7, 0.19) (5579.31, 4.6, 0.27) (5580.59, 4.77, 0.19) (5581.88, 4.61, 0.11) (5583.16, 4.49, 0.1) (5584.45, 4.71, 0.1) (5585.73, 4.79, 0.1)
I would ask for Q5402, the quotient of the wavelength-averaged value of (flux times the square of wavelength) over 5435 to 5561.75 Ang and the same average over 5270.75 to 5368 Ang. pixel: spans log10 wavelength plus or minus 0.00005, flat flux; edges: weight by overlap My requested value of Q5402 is 1.1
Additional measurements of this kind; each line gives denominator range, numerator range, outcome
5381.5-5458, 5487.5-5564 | 1.03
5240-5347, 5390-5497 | 1.06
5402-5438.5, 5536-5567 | 1.06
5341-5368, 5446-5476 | 1.03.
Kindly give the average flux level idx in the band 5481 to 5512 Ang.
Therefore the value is 4.7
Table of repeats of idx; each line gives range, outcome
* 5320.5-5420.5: 4.71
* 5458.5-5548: 4.69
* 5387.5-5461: 4.71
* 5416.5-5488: 4.72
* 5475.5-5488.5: 4.67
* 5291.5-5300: 4.75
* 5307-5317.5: 4.85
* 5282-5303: 4.74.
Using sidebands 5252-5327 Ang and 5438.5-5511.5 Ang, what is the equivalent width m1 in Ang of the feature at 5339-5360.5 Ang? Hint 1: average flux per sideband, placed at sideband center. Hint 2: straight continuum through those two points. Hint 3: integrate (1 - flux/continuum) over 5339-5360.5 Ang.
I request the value -0.07 Ang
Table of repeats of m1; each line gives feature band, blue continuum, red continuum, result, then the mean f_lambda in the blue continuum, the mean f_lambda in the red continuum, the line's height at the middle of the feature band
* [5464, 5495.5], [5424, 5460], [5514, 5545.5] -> -0.15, 4.71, 4.65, 4.68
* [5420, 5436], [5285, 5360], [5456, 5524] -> 0.06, 4.74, 4.69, 4.71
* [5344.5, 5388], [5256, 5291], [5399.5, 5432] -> -0.89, 4.62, 4.7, 4.67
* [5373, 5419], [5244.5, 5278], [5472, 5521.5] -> -0.69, 4.63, 4.68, 4.66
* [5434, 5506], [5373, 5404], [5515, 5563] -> 0.24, 4.75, 4.69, 4.72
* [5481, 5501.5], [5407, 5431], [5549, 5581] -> 0.05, 4.74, 4.69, 4.71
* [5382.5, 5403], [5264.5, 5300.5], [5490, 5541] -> -0.35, 4.63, 4.66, 4.64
